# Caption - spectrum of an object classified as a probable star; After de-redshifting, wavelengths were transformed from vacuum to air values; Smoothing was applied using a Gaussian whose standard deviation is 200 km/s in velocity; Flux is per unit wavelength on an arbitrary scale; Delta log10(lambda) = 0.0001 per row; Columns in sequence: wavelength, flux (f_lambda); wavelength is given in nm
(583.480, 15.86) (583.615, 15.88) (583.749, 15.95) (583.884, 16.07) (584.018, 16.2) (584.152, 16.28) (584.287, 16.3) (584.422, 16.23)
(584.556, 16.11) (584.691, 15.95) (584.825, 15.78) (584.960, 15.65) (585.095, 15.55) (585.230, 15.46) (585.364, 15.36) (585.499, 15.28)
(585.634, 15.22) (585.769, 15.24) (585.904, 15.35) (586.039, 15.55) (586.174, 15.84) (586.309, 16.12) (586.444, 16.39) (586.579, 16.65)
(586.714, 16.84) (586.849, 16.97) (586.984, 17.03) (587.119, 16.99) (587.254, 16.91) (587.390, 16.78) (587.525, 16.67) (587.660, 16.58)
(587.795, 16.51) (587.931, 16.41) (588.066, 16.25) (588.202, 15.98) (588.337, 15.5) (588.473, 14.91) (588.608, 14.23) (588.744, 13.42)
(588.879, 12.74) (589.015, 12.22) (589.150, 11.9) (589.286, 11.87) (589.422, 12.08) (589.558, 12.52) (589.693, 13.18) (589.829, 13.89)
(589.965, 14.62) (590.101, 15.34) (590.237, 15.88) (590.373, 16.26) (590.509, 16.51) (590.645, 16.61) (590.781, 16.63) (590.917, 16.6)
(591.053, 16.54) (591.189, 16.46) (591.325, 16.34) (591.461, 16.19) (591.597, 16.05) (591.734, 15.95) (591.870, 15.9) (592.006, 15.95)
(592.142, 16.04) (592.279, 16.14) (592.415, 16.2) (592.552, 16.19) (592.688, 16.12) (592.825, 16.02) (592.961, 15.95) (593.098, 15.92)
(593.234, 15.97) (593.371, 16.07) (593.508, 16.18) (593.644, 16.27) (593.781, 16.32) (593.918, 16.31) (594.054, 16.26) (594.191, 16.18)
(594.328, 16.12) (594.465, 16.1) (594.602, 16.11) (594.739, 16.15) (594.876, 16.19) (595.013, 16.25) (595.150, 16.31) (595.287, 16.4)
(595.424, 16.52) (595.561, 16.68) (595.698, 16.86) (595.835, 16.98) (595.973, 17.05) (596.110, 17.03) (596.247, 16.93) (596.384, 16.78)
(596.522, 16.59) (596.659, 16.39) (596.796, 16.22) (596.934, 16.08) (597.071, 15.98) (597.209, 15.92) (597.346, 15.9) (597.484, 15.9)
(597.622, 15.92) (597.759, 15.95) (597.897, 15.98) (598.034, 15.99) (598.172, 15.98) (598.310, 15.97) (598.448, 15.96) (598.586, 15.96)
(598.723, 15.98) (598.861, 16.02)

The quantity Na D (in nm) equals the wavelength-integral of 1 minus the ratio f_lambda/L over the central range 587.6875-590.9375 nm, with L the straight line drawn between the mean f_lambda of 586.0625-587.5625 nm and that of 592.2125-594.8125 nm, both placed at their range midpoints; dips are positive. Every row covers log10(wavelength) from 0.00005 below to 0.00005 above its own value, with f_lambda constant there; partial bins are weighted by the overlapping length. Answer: 0.35 nm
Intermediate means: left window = 16.6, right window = 16.1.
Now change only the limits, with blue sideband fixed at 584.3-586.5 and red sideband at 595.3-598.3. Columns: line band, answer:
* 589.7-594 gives 0.018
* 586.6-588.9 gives -0.025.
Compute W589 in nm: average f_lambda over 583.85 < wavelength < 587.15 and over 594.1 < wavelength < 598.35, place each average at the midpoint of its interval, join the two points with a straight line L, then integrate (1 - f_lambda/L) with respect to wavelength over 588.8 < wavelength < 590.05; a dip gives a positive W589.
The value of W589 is 0.26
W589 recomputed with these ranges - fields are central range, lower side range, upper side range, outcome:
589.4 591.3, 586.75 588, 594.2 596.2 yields 0.15 nm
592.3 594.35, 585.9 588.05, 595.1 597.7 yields 0.04 nm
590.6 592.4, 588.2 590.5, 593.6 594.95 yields -0.16 nm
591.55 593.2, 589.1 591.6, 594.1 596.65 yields -0.04 nm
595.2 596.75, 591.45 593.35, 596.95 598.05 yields -0.07 nm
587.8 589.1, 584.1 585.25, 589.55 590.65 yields 0.05 nm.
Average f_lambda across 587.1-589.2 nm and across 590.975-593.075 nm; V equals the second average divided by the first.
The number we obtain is 1.06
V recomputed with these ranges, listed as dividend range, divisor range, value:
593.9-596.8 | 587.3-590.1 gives 1.14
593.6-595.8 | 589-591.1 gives 1.12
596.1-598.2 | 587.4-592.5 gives 1.06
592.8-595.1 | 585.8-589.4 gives 1.05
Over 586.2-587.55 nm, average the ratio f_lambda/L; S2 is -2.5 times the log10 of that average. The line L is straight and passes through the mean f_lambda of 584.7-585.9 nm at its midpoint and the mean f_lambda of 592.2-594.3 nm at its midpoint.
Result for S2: -0.075 mag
